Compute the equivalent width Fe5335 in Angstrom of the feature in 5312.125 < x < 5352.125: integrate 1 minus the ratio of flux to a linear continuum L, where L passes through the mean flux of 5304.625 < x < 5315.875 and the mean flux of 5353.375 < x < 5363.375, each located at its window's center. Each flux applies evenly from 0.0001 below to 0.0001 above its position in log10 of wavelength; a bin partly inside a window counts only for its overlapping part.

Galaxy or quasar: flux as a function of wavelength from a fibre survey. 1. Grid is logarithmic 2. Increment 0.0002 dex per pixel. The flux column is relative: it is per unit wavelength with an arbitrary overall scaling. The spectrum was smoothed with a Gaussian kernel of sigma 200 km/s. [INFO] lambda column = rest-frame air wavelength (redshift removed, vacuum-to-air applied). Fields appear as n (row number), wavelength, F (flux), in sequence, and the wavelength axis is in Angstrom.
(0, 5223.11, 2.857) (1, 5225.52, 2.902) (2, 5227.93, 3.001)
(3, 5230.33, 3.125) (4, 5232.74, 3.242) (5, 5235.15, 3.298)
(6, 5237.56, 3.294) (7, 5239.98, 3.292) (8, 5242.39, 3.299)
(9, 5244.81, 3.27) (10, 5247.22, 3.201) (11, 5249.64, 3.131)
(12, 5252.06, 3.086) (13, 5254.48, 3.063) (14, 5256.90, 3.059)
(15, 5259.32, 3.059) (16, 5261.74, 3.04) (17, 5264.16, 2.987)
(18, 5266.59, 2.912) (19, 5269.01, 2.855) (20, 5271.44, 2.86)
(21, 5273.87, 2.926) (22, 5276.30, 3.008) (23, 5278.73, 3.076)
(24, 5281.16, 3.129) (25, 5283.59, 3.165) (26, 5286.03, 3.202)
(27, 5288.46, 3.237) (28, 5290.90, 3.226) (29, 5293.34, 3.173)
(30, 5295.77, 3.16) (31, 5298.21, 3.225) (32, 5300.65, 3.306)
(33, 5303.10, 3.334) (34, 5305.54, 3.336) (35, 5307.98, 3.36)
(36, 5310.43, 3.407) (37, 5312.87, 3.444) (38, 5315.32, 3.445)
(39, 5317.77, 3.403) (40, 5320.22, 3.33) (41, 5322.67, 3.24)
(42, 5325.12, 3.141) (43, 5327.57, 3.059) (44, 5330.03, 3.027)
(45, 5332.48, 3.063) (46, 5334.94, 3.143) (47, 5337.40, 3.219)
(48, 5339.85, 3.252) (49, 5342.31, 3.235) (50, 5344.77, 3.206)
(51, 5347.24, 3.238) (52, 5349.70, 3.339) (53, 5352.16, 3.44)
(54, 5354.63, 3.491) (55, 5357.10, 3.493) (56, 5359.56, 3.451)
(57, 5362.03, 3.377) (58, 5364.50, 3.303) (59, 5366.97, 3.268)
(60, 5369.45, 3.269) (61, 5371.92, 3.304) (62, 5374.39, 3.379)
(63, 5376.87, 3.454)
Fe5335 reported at 2.1 Angstrom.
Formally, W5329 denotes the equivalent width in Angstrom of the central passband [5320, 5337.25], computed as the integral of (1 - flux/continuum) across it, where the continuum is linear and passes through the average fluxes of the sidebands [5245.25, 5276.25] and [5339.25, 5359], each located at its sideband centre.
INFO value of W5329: 0.7 Angstrom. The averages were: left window 3.02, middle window 3.14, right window 3.34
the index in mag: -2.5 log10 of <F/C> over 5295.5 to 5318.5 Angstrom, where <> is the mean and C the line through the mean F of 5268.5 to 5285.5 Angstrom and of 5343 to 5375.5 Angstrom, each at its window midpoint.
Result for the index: -0.07 mag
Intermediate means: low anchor 3.02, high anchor 3.35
